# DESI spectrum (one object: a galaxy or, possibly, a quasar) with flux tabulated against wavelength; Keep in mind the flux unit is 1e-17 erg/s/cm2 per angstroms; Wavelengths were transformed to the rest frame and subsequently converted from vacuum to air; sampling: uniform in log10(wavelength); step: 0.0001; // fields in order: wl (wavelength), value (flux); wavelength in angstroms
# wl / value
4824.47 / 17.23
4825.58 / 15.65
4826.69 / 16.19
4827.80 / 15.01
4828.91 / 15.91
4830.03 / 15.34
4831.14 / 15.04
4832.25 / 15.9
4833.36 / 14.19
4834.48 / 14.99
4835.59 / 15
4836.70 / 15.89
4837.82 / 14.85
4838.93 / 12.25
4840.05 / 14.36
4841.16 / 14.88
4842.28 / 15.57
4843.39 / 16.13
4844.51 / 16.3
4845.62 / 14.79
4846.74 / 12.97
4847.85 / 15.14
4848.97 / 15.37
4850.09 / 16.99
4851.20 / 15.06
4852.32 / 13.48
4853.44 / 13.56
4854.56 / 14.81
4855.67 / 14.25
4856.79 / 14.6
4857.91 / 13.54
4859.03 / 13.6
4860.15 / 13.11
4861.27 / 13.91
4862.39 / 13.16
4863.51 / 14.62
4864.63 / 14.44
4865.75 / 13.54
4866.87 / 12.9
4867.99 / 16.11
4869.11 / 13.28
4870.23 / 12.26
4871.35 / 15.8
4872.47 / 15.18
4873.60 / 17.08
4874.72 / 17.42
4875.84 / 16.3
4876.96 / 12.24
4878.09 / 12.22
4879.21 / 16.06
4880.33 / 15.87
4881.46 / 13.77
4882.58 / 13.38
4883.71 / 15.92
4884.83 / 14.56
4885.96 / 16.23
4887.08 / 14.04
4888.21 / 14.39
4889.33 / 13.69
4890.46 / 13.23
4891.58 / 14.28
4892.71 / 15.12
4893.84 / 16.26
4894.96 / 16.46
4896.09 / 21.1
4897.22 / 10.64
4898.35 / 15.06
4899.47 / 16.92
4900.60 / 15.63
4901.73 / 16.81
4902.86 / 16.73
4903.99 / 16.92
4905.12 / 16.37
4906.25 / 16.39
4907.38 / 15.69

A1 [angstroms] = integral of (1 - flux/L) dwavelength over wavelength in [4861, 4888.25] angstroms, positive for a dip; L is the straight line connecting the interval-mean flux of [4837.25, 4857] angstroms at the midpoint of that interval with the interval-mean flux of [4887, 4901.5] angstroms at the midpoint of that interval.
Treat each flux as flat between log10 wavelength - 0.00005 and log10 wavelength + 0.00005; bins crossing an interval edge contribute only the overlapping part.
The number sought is 0.8 angstroms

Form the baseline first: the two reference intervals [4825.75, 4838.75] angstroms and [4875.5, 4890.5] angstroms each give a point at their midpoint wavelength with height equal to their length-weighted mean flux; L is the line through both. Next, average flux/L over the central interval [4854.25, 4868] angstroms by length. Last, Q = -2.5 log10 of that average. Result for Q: 0.06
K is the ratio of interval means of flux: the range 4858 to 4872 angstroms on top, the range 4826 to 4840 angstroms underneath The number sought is 0.92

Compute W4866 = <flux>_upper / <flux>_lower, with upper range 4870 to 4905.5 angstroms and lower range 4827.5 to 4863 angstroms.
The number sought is 1.0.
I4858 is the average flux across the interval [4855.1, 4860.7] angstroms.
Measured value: 13.8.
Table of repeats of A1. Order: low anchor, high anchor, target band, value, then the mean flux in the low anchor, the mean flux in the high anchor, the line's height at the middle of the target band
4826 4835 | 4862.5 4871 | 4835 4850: -0.1 angstroms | 15.3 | 13.9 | 14.9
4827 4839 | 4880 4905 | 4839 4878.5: 1.7 angstroms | 15.1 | 15.3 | 15.2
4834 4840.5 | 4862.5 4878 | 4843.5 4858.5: -0.2 angstroms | 14.6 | 14.6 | 14.6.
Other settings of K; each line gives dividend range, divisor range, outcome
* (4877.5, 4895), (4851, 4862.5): 1.05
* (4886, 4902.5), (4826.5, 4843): 1.02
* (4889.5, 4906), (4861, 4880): 1.09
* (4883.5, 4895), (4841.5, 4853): 0.98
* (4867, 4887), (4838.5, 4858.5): 1.01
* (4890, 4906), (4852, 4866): 1.14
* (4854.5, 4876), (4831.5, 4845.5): 0.96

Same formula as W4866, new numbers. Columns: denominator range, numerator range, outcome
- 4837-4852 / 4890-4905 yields 1.06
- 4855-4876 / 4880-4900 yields 1.04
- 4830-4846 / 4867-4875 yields 1.00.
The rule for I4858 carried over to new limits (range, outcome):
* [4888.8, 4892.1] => 13.7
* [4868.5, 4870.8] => 12.9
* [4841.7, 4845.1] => 16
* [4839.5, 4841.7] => 14.6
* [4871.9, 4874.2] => 16.1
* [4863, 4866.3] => 14.2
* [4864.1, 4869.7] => 14.1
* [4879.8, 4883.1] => 14.3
